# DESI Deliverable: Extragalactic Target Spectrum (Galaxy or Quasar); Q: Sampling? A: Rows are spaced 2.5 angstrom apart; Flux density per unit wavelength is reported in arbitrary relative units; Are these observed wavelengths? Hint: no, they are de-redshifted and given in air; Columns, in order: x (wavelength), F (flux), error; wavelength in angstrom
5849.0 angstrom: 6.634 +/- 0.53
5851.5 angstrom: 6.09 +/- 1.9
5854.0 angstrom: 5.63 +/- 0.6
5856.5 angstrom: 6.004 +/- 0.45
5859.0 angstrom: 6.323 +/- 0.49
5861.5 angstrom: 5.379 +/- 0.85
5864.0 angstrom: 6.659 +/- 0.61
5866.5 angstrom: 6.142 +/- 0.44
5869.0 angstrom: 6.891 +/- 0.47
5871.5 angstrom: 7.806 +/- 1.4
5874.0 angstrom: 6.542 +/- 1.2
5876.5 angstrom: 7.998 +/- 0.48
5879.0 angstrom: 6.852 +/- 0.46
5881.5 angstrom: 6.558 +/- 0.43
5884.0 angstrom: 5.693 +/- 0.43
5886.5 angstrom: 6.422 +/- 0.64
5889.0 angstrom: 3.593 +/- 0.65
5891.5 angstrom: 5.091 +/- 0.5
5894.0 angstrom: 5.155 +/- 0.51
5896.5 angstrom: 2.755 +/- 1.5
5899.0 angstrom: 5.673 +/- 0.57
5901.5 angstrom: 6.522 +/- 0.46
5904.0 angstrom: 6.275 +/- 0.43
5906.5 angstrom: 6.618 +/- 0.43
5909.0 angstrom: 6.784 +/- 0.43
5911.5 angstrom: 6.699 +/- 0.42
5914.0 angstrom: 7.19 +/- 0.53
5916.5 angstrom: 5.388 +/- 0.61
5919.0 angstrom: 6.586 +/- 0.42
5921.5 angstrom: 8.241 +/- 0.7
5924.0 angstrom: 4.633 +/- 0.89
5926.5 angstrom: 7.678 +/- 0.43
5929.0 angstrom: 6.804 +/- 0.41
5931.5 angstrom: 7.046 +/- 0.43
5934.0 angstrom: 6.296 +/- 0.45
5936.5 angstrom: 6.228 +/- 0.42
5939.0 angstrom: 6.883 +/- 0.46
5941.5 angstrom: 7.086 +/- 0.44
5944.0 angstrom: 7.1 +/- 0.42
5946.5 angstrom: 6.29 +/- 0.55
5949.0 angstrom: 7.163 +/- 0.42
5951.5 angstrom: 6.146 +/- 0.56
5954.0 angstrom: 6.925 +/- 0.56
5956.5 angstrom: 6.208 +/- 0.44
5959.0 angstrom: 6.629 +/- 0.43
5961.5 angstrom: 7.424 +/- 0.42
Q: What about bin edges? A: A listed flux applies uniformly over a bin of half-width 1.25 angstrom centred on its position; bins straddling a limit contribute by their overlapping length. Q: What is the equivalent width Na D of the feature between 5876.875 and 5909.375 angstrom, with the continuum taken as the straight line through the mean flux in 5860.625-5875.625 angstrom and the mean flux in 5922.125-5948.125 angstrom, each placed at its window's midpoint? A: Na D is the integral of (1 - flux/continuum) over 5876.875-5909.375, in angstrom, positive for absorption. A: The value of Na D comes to 4.49 angstrom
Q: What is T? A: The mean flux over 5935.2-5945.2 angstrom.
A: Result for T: 6.82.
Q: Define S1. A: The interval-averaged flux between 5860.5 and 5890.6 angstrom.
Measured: 6.37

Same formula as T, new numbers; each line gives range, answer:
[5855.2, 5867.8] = 6.1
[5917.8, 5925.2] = 6.5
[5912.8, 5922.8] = 6.84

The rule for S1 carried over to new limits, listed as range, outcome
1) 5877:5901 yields 5.43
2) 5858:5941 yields 6.29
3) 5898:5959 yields 6.61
